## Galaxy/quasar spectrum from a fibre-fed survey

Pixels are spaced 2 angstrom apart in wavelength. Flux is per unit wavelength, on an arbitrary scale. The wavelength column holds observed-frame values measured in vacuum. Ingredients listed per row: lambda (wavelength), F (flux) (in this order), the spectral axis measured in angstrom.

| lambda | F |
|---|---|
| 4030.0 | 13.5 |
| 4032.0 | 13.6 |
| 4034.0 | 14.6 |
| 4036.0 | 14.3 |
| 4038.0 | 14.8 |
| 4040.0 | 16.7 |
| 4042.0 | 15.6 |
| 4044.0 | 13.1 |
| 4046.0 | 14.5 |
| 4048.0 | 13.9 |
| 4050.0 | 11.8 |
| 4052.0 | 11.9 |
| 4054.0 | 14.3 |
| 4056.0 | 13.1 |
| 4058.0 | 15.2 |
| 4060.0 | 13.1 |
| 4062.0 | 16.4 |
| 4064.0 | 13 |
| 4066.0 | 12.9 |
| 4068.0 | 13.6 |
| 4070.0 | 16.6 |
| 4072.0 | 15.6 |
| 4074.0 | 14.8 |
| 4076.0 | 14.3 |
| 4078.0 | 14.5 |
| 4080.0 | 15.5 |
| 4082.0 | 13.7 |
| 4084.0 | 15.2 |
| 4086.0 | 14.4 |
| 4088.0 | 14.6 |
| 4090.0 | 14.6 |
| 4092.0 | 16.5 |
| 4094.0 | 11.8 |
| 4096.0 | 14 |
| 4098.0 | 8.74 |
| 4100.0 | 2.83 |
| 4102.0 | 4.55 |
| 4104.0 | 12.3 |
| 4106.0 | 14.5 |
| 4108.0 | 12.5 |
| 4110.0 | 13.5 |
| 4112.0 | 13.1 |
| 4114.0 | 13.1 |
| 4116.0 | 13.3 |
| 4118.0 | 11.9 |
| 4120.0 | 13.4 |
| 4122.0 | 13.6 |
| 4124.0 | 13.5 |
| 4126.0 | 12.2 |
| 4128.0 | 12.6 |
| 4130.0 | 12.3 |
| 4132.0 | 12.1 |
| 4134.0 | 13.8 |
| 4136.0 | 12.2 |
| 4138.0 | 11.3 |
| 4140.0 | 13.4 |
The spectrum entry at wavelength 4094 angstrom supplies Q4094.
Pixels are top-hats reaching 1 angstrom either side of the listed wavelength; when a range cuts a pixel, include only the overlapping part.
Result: 11.8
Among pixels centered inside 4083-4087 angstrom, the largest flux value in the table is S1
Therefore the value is 15.2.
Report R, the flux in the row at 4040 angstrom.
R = 16.7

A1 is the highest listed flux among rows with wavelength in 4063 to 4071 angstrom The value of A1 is 16.6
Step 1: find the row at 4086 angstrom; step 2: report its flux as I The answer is 14.4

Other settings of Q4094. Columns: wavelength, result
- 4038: 14.8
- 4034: 14.6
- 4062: 16.4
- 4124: 13.5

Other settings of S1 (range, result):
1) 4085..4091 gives 14.6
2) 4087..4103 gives 16.5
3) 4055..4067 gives 16.4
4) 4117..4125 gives 13.6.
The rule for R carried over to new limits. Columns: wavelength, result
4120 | 13.4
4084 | 15.2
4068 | 13.6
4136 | 12.2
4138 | 11.3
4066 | 12.9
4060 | 13.1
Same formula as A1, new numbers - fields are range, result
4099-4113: 14.5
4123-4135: 13.8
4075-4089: 15.5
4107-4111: 13.5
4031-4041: 16.7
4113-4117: 13.3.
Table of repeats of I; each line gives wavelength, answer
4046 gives 14.5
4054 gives 14.3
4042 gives 15.6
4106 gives 14.5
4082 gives 13.7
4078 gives 14.5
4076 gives 14.3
